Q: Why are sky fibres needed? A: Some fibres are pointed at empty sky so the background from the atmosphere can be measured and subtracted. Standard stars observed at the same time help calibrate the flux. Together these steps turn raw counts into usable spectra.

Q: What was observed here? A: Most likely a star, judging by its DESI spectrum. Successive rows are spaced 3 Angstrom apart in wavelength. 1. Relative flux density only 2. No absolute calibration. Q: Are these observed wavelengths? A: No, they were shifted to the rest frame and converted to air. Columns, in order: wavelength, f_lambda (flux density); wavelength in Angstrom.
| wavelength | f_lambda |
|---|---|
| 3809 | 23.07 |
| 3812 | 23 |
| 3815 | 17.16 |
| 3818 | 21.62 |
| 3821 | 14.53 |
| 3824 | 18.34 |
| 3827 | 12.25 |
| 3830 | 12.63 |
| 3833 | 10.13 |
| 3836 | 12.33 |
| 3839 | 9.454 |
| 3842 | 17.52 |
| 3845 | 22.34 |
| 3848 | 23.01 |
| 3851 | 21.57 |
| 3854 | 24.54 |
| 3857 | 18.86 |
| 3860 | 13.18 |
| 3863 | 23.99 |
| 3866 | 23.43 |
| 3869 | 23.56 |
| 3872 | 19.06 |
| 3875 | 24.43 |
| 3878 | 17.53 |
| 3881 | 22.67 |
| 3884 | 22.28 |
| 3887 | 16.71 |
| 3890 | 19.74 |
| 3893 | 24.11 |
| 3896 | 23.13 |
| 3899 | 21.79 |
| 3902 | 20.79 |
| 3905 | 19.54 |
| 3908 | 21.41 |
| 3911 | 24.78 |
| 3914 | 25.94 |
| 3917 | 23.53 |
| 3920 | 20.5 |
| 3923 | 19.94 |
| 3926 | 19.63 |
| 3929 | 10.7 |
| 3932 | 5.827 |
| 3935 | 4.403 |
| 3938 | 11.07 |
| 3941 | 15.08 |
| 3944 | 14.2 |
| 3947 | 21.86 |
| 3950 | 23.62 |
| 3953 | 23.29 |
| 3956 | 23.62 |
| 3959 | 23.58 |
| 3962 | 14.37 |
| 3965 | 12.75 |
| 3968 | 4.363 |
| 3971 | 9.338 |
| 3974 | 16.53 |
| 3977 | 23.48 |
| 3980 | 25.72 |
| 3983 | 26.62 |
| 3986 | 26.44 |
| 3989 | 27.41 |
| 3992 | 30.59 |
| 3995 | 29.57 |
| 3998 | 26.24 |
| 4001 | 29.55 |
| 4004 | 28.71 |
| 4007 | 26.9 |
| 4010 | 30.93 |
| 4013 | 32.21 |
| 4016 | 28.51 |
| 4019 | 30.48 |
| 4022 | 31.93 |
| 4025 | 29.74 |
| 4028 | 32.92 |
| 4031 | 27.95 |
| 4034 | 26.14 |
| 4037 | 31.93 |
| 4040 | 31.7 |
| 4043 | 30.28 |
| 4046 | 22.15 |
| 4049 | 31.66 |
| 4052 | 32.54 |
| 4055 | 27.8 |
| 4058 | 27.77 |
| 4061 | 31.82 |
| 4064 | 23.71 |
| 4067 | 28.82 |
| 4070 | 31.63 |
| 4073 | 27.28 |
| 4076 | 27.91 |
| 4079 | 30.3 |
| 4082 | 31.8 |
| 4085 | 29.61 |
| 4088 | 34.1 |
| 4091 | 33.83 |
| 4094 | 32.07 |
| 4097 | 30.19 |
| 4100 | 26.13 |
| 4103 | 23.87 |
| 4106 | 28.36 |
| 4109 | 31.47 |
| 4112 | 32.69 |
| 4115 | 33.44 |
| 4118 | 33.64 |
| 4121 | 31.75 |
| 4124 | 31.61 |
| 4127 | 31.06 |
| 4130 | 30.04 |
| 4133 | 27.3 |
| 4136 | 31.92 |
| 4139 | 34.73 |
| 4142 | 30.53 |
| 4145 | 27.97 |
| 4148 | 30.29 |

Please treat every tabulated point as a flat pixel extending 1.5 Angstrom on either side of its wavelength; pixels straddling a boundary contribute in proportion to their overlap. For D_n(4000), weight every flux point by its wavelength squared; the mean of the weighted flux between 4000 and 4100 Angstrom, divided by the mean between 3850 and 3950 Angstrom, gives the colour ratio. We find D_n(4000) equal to 1.66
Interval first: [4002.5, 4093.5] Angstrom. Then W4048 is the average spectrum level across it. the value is 29.8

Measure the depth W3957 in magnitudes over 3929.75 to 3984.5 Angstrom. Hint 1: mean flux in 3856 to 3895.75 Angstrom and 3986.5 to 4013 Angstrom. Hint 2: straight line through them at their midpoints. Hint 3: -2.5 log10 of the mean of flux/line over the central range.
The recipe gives 0.50 mag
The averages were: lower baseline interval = 20.8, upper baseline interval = 28.8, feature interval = 16.6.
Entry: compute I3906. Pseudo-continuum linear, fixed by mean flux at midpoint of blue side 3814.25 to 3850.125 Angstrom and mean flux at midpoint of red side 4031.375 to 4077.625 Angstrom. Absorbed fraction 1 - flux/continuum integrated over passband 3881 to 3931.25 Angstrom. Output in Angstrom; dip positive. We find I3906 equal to -1.3 Angstrom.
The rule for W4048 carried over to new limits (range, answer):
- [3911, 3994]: 18.9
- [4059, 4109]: 29.5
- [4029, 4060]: 29.1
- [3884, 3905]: 21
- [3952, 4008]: 22.5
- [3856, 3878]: 20.7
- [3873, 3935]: 19.9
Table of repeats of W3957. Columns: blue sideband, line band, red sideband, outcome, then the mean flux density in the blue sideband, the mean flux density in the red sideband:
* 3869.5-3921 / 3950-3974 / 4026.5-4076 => 0.44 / 21.7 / 29.1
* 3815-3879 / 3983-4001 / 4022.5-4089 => -0.08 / 18.3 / 29.5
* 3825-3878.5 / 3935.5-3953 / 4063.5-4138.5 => 0.32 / 18.3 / 30.3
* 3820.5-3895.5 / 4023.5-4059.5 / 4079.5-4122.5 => -0.05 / 18.8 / 30.9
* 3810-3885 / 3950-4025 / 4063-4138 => 0.04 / 18.8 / 30.3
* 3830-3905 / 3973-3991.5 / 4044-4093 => 0.02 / 19.7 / 29.6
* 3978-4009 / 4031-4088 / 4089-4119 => 0.01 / 27.8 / 30.6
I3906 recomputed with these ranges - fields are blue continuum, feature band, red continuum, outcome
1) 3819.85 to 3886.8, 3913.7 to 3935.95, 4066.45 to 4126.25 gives 5.9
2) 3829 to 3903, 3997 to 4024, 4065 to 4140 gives -3.4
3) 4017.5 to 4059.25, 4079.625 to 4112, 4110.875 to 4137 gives 0.6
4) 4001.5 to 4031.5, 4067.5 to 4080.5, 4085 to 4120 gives 0.6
